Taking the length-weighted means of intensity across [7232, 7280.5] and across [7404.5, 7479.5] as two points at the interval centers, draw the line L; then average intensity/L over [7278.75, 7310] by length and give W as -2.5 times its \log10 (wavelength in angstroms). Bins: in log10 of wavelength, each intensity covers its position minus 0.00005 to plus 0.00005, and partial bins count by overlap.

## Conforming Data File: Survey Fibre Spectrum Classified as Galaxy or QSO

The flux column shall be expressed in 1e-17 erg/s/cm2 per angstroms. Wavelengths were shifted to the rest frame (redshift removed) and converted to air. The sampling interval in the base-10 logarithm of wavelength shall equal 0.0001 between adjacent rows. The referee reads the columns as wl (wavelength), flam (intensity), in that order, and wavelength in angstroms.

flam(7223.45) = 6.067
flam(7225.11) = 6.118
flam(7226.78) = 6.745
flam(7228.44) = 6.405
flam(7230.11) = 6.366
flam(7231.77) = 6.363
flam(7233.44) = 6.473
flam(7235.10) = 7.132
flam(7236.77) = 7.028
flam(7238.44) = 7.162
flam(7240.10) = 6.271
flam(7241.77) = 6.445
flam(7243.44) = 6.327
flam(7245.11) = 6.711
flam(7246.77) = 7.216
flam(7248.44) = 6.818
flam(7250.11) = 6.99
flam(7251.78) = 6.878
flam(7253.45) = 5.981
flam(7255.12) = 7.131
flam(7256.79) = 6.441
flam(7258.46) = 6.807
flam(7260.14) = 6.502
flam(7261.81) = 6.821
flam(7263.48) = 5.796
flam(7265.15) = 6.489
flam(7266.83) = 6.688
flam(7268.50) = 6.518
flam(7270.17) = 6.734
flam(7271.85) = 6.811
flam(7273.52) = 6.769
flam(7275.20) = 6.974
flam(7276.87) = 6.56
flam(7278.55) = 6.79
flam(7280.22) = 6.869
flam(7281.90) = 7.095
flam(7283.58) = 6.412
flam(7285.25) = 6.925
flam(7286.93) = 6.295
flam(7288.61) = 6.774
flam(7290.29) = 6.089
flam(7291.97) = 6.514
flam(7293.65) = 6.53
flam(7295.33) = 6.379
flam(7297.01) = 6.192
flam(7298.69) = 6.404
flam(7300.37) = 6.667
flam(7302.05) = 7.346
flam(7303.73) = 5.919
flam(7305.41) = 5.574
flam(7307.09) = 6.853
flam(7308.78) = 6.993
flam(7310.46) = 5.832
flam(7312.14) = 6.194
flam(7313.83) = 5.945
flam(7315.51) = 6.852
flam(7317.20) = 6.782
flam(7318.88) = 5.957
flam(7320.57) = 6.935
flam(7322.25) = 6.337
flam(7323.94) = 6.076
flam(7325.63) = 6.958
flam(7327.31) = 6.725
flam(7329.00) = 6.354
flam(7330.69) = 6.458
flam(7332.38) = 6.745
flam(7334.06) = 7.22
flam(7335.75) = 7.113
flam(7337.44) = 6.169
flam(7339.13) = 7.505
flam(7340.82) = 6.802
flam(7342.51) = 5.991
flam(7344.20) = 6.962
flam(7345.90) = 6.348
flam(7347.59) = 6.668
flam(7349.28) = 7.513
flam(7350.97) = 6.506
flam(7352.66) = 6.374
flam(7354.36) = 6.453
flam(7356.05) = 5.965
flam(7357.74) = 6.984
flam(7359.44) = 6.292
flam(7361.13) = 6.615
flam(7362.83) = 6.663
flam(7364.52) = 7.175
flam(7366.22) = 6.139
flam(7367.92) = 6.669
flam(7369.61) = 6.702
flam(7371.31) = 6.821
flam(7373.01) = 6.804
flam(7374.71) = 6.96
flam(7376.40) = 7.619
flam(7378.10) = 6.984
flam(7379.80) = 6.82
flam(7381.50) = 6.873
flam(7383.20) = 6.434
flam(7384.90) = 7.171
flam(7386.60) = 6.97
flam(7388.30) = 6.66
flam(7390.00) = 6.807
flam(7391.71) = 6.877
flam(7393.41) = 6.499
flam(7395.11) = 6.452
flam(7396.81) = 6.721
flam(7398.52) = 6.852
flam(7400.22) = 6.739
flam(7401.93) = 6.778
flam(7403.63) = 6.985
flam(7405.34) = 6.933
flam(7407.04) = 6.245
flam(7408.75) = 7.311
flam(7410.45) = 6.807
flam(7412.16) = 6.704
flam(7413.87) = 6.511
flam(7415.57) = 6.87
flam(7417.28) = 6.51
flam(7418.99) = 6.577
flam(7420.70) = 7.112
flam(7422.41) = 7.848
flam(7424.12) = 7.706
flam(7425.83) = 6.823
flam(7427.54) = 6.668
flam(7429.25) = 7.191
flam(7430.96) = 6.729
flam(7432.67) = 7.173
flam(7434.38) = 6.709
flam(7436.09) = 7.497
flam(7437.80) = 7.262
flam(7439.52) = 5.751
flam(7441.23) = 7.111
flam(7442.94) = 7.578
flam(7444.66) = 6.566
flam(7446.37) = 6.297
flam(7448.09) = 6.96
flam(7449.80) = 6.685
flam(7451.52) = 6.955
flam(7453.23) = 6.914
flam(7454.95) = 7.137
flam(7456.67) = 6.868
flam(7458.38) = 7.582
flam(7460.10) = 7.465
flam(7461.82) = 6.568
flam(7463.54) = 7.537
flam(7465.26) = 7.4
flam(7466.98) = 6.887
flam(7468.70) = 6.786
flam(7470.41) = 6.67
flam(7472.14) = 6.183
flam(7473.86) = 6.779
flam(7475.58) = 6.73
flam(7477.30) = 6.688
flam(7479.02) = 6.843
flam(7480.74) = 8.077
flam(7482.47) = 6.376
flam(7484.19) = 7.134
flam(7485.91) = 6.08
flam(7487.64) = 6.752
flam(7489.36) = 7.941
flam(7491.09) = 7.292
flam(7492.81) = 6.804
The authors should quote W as 0.03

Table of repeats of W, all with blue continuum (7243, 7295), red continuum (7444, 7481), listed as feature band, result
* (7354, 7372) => 0.03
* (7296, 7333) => 0.04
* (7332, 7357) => 0.01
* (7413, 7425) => -0.02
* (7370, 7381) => -0.03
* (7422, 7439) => -0.04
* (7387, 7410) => 0.01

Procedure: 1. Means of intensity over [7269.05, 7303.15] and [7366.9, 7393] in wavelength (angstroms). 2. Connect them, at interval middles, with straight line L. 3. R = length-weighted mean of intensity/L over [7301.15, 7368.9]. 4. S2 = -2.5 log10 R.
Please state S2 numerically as 0.031 mag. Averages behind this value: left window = 6.65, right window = 6.87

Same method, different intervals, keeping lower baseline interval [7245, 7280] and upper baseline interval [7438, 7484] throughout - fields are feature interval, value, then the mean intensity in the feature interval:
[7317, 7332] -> 0.042 mag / 6.5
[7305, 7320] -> 0.064 mag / 6.36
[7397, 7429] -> -0.005 mag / 6.89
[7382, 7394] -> 0.007 mag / 6.78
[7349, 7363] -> 0.039 mag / 6.56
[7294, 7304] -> 0.034 mag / 6.52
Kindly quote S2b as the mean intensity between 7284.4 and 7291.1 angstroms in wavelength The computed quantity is 6.52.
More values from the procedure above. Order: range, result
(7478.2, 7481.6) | 7.47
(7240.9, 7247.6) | 6.67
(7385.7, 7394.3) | 6.76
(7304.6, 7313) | 6.29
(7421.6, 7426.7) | 7.45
